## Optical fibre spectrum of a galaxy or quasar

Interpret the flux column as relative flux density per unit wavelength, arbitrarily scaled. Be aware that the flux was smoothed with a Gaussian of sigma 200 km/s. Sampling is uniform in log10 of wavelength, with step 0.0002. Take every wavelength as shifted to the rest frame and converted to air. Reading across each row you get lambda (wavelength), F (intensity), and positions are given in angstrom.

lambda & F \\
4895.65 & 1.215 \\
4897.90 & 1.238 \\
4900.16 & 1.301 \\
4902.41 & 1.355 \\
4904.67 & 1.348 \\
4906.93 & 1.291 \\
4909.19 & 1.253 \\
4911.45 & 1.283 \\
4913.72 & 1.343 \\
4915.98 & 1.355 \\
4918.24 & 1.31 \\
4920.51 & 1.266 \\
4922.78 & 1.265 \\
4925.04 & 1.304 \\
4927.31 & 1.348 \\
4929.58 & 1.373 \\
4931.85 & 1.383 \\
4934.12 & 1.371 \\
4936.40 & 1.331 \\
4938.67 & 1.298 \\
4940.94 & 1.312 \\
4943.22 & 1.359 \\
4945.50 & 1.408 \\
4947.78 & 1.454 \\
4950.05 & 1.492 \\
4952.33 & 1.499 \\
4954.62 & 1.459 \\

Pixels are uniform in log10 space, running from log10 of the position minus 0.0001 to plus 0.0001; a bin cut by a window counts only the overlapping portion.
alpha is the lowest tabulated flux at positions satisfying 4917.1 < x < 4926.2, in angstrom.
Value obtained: 1.265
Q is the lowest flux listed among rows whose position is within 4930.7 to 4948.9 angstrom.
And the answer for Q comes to 1.298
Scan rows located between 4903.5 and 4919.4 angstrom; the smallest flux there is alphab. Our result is 1.253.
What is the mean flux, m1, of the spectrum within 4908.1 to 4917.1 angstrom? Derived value 1.31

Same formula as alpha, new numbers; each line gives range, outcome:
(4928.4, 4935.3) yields 1.371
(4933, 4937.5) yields 1.331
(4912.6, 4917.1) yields 1.343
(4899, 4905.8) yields 1.301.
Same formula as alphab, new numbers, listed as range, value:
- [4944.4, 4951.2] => 1.408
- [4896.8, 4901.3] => 1.238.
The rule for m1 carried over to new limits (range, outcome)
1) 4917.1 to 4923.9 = 1.28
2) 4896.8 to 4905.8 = 1.31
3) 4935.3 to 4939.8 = 1.32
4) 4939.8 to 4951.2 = 1.41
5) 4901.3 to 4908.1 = 1.33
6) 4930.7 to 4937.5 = 1.36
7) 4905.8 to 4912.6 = 1.27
